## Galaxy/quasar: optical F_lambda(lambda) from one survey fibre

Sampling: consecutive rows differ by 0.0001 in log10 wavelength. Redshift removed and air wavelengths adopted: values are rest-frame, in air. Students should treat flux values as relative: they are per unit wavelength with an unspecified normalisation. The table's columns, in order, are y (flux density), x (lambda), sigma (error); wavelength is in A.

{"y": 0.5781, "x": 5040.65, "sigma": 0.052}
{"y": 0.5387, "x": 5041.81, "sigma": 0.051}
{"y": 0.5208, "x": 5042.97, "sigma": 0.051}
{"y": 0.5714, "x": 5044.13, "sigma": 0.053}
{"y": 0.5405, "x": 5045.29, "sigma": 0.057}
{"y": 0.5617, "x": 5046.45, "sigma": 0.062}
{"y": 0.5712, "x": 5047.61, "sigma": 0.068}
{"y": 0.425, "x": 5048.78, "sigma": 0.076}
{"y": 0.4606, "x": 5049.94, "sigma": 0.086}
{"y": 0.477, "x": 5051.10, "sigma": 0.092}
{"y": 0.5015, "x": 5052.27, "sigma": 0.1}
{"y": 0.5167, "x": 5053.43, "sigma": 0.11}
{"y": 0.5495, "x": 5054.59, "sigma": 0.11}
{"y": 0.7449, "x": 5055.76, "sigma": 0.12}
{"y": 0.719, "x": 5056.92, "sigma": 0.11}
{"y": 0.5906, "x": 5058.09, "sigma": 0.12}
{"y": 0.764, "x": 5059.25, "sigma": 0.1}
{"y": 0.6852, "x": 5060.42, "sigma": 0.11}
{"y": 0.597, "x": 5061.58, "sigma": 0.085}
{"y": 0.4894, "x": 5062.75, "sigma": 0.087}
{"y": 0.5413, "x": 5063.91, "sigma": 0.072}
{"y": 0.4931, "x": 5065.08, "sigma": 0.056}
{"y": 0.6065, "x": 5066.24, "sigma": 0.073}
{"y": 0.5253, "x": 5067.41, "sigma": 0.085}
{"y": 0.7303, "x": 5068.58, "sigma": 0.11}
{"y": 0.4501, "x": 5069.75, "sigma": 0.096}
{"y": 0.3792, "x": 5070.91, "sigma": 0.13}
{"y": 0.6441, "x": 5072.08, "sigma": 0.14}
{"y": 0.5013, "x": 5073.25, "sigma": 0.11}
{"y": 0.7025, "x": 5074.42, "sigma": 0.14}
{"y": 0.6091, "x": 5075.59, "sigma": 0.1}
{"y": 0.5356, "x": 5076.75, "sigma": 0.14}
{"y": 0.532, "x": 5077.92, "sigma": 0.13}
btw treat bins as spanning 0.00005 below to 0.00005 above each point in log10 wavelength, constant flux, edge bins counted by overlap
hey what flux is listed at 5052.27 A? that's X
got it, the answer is 0.5015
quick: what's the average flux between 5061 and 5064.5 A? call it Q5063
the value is 0.543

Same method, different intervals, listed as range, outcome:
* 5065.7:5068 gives 0.564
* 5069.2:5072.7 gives 0.492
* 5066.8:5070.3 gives 0.568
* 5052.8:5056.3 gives 0.601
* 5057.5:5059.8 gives 0.676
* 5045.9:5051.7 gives 0.498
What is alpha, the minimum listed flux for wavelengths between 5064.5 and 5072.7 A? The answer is 0.3792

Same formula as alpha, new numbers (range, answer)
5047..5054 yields 0.425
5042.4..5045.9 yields 0.5208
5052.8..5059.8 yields 0.5167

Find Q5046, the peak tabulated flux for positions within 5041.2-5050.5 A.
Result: 0.5714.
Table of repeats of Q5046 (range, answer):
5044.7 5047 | 0.5617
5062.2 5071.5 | 0.7303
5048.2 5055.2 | 0.5495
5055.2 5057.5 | 0.7449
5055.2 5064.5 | 0.764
